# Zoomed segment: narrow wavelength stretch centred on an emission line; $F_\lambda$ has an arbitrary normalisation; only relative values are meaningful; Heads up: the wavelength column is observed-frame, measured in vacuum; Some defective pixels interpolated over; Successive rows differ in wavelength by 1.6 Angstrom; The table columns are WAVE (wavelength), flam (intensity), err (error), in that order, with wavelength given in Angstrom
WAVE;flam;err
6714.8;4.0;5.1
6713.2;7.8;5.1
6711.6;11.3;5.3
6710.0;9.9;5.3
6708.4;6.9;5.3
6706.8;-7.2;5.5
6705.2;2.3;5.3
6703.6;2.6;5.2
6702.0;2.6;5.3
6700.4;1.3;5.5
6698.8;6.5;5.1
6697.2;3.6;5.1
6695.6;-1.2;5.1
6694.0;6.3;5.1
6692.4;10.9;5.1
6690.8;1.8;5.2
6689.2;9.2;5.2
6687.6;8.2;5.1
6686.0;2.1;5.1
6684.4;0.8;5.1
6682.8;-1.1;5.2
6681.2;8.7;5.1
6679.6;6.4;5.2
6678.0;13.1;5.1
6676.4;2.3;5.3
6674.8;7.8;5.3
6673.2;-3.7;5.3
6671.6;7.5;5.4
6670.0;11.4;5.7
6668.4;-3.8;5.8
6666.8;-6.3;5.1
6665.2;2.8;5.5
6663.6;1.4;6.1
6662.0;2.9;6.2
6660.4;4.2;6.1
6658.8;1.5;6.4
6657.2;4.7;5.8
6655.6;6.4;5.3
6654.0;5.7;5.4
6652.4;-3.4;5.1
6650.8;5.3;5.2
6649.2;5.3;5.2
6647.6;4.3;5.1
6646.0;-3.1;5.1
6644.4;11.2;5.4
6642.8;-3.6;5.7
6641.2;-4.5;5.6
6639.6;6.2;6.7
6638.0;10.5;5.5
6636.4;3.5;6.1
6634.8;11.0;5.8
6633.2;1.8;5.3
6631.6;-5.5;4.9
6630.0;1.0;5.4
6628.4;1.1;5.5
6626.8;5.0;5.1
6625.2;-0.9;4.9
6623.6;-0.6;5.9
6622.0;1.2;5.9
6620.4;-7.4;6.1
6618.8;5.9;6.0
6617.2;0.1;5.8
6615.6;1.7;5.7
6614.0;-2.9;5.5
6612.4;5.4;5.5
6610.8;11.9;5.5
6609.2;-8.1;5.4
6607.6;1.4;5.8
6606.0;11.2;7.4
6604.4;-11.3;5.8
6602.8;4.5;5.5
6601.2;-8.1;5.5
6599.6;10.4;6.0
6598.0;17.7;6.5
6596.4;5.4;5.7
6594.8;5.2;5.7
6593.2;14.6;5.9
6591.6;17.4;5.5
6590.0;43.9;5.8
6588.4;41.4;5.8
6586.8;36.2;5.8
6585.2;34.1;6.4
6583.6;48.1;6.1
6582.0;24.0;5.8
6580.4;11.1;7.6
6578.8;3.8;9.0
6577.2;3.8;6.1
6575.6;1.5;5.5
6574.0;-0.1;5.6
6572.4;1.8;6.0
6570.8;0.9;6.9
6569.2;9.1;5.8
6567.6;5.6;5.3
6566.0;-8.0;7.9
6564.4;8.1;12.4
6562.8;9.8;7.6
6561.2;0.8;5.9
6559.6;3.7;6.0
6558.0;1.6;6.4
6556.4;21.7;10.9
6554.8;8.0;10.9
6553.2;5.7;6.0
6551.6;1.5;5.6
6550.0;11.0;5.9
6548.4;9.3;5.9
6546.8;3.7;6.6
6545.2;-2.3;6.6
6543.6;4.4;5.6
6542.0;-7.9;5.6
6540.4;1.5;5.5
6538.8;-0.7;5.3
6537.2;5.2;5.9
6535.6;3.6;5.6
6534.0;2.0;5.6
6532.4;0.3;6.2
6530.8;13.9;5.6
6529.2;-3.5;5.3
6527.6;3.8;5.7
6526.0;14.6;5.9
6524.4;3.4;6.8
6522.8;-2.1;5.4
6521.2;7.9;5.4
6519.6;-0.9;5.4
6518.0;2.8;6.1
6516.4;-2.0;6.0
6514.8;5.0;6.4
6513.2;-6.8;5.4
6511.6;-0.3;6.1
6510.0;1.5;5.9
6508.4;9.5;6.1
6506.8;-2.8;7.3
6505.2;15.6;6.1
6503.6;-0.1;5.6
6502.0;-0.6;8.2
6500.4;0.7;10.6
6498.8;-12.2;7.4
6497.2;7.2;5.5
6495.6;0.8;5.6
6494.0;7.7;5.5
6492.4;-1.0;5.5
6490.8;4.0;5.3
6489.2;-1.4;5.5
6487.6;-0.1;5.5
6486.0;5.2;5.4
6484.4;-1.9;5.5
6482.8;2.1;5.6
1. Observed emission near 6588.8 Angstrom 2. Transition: [O II] 3727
